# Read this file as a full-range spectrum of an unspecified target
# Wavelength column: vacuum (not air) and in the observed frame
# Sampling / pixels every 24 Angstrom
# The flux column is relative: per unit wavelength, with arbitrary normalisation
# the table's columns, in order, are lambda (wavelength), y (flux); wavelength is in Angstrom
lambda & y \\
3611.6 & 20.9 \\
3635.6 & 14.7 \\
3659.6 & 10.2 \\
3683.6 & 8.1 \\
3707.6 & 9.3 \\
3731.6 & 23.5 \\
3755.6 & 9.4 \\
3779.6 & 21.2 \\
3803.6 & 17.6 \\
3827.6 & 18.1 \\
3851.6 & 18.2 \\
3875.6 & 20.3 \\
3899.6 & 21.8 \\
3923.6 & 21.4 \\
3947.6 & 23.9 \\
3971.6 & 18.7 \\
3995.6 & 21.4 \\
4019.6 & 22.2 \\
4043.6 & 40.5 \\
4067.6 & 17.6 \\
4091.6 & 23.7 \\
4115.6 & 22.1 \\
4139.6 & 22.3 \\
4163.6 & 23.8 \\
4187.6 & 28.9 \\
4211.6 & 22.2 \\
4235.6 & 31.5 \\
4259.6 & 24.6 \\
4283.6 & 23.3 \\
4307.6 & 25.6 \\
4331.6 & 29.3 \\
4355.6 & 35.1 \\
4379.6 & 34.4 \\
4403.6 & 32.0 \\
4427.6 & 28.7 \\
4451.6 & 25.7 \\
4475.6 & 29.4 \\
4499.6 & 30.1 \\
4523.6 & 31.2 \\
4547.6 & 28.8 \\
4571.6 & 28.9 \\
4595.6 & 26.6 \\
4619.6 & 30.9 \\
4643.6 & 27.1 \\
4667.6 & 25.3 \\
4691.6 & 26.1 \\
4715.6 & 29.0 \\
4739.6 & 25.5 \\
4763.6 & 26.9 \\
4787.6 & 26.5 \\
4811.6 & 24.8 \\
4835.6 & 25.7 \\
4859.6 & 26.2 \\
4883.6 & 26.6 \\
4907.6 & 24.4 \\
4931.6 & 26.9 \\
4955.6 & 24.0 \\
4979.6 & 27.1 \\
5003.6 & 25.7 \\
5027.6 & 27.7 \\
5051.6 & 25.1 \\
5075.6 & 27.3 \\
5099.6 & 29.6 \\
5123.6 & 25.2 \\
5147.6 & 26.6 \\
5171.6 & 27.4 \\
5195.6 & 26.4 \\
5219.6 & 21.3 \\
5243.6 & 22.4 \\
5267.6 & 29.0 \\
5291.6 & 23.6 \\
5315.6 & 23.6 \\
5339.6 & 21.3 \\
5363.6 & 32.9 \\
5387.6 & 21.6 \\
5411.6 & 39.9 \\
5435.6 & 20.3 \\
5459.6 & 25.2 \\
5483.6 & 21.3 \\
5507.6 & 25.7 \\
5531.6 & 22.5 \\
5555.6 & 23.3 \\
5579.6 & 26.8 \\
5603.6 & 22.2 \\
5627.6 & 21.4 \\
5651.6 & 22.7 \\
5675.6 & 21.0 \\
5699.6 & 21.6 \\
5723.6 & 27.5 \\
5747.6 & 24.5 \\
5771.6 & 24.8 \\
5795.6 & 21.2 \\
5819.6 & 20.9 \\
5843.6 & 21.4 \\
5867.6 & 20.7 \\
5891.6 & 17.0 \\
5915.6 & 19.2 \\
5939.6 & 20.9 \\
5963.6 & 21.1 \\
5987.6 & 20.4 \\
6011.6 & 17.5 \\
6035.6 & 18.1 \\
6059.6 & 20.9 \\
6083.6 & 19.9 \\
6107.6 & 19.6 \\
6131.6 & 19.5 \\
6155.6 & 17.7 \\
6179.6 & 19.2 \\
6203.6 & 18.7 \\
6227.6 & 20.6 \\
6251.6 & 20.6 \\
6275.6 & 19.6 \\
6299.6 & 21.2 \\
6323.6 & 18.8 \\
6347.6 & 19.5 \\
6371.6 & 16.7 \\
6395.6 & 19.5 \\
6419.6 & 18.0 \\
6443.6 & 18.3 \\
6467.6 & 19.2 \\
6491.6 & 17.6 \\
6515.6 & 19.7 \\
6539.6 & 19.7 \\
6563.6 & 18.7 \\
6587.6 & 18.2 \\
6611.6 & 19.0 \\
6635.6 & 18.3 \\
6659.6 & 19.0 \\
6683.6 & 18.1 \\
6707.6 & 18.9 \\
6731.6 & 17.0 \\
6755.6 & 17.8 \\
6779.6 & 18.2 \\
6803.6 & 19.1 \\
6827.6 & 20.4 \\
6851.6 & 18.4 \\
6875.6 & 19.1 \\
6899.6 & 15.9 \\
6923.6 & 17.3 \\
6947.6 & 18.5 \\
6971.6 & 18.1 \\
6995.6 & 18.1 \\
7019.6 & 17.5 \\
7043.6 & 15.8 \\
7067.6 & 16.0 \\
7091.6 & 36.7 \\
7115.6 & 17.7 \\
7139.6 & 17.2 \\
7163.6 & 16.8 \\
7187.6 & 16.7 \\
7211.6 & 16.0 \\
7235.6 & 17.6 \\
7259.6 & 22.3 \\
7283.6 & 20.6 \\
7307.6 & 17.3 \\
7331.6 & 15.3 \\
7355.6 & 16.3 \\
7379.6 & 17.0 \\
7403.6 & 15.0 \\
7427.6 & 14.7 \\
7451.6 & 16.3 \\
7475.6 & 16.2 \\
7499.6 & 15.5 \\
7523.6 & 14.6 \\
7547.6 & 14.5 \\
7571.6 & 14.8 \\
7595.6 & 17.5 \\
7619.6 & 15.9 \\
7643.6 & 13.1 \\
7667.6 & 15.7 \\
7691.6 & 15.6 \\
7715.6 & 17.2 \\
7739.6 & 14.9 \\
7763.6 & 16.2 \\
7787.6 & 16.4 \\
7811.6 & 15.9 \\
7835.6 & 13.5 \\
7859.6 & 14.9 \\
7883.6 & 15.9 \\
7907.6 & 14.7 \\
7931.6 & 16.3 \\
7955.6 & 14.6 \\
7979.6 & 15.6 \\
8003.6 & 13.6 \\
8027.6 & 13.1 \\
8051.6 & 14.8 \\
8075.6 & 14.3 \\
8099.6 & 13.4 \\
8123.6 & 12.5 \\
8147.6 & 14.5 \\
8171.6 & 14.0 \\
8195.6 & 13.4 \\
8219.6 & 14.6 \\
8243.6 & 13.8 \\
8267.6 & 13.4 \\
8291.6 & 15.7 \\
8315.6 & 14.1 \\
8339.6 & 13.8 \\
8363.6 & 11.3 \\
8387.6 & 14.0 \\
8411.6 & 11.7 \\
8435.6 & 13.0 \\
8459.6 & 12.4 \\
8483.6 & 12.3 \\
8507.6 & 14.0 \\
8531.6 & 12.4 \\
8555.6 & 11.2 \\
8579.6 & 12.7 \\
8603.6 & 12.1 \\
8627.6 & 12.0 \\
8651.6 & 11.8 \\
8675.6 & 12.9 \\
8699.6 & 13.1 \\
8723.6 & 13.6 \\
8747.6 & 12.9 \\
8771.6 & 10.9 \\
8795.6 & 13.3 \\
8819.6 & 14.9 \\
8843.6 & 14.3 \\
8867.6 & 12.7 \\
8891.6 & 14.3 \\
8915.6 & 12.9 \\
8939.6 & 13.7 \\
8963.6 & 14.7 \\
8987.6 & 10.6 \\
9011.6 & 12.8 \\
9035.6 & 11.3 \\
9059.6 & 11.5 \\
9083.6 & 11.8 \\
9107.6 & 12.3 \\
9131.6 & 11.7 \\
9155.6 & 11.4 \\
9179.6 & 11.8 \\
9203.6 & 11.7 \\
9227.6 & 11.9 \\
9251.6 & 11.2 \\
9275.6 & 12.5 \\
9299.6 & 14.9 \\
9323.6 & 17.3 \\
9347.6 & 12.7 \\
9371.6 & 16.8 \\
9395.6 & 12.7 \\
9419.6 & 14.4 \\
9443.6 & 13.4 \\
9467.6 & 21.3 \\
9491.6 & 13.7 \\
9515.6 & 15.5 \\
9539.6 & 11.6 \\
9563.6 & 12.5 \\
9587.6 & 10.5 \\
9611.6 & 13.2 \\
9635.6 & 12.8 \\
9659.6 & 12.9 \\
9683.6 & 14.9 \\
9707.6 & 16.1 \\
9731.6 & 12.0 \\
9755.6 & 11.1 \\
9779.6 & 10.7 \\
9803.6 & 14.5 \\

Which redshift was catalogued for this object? 0.08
